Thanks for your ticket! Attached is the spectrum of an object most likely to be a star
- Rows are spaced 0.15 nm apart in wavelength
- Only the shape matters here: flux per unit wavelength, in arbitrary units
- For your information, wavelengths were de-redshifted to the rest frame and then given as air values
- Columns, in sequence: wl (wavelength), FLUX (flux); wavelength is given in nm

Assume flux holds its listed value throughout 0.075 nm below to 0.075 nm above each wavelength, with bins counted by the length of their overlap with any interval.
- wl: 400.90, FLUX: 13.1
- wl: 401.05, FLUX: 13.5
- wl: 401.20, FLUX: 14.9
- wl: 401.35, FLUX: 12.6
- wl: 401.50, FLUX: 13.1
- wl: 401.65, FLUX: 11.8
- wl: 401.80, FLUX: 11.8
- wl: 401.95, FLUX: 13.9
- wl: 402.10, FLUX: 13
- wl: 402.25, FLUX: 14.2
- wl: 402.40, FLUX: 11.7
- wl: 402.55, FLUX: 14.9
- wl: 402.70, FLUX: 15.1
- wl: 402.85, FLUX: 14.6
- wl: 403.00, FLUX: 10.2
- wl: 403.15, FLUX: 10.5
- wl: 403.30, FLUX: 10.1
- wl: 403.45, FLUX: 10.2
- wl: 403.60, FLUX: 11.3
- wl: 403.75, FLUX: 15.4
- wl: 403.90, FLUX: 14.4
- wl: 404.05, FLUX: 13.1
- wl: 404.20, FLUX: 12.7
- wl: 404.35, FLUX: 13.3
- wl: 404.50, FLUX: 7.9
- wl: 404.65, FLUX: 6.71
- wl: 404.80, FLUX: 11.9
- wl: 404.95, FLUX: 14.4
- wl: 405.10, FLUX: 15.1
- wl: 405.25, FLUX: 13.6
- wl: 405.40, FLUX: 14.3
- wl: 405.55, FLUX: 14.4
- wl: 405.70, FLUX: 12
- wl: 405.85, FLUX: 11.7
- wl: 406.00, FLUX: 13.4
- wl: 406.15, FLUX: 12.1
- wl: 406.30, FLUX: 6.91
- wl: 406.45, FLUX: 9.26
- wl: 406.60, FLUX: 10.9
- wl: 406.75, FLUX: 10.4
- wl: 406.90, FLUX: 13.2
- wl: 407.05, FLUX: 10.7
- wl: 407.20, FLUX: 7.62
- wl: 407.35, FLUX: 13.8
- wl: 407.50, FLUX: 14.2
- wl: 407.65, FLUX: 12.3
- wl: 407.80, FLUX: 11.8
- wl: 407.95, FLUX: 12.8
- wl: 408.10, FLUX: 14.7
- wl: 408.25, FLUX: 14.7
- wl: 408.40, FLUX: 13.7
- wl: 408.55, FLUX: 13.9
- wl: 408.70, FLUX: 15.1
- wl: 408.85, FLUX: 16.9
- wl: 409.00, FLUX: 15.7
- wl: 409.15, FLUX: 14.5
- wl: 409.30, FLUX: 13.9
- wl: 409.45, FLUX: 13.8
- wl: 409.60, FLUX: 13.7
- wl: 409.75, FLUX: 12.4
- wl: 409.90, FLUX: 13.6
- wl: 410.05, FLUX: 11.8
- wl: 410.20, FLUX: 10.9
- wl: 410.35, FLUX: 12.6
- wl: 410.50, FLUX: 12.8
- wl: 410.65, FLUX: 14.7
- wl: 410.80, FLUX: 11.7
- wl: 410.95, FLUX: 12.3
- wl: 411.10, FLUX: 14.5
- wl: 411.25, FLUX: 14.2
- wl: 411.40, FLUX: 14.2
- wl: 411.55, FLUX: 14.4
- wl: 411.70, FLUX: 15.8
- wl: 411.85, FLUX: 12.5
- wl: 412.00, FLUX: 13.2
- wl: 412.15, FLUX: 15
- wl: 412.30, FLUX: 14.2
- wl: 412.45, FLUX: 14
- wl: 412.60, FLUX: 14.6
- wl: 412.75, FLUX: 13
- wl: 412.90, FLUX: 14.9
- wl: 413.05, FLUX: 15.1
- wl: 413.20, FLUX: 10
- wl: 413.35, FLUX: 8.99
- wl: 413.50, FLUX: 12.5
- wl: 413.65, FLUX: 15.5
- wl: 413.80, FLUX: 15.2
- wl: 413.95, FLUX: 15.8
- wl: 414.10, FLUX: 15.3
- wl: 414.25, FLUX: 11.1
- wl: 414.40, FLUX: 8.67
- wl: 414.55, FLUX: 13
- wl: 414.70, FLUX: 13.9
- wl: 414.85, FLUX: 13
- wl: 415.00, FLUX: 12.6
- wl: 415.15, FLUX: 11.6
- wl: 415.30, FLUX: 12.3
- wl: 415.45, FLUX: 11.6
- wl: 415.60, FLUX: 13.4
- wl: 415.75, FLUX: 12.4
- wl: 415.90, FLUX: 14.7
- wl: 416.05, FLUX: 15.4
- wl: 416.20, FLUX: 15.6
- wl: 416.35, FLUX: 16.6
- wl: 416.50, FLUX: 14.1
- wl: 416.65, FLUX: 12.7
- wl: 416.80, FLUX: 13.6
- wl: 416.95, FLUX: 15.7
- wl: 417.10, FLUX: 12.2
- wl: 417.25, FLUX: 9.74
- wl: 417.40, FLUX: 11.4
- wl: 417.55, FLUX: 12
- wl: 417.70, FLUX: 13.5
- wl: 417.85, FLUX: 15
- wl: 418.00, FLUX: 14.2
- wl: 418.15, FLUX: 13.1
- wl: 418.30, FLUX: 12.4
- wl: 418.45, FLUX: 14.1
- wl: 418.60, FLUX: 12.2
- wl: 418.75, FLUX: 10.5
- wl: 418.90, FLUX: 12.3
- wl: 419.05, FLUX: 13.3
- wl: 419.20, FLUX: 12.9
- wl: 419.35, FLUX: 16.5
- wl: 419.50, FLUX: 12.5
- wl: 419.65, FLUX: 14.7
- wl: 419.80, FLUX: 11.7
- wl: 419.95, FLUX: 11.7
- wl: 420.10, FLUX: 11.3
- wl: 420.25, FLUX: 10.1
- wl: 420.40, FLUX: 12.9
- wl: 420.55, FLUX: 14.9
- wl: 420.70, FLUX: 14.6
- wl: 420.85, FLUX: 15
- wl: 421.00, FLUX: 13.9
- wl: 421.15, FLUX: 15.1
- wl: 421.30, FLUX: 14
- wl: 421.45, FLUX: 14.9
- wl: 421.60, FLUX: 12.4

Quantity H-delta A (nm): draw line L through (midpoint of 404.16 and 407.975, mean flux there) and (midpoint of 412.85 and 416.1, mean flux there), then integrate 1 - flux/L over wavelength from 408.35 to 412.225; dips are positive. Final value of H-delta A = -0.42 nm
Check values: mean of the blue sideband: 11.8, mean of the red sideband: 13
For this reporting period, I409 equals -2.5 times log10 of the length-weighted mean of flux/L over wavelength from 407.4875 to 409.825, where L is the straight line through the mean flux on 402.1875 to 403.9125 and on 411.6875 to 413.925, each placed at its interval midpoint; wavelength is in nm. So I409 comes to -0.063 mag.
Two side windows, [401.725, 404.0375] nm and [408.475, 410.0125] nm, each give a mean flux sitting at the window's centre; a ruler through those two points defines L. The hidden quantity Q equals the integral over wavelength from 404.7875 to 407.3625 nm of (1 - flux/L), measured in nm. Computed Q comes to 0.30 nm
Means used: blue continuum 12.8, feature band 11.9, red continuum 14.3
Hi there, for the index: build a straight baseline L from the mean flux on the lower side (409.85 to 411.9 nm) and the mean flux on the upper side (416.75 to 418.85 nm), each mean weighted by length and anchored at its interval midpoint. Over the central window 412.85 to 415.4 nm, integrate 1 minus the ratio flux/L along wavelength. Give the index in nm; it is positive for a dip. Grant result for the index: 0.04 nm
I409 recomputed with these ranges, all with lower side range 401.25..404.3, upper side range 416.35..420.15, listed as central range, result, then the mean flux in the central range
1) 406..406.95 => 0.204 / 10.6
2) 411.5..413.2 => -0.092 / 14.1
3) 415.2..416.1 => -0.018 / 13.2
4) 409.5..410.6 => 0.022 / 12.6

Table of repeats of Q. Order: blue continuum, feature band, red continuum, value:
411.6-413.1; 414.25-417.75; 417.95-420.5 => 0.11 nm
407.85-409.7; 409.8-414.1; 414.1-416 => -0.03 nm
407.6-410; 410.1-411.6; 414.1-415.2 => 0.02 nm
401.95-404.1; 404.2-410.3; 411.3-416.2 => 0.21 nm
